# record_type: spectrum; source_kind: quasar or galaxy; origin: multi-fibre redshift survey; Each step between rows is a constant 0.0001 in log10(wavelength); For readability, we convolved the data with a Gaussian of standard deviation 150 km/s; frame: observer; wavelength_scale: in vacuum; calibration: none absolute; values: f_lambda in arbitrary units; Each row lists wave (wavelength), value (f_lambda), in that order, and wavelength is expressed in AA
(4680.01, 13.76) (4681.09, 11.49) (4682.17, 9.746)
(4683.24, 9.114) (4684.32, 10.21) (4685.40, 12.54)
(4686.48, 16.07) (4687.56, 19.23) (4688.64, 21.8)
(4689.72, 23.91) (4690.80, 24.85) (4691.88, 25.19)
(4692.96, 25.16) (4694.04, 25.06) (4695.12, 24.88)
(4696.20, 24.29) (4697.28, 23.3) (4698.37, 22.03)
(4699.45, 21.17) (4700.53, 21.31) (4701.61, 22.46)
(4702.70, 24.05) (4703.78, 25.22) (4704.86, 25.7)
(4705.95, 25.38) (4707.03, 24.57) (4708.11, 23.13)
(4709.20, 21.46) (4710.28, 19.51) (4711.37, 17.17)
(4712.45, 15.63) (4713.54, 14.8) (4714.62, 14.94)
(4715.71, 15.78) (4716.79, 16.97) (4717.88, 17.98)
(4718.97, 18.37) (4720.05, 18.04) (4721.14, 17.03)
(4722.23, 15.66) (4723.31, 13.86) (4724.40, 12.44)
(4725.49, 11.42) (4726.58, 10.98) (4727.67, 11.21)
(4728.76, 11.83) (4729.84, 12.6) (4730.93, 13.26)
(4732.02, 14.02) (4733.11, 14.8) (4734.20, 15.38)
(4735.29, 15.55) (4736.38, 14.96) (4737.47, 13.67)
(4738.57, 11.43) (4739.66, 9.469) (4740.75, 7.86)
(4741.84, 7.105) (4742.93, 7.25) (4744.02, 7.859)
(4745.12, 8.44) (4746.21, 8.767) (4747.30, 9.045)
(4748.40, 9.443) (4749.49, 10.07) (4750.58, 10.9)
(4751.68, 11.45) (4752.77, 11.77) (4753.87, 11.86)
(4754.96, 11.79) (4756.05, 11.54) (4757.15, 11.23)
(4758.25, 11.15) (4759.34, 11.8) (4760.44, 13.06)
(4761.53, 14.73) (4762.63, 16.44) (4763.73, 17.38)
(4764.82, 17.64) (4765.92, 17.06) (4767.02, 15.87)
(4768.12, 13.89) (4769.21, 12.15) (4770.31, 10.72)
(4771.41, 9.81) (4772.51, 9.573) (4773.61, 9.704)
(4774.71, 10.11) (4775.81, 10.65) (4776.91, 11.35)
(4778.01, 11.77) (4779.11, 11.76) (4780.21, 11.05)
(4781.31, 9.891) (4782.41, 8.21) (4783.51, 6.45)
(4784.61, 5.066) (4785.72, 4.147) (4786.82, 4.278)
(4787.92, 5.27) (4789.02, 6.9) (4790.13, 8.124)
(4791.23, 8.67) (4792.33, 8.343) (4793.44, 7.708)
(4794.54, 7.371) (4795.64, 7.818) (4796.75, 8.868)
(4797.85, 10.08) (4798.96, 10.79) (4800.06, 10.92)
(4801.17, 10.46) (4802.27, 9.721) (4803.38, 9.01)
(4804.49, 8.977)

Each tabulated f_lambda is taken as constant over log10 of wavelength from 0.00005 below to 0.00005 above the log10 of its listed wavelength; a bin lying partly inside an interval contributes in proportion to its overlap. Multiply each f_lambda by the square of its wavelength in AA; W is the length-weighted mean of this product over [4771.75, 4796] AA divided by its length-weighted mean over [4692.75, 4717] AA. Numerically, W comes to 0.40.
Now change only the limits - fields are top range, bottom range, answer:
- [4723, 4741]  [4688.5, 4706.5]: 0.54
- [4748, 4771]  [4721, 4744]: 1.07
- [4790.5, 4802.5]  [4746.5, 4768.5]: 0.72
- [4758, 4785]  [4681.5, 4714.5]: 0.60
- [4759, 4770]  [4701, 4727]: 0.83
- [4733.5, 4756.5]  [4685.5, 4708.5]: 0.48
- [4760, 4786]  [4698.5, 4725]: 0.62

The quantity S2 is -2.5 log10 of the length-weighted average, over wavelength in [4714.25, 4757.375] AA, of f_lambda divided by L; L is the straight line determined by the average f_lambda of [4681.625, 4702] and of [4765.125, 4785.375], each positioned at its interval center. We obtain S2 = 0.23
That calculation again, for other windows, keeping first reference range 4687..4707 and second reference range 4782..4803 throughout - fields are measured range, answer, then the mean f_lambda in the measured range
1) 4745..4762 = 0.26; 11.1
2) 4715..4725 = 0.22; 16.2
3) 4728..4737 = 0.26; 14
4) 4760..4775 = -0.12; 13.5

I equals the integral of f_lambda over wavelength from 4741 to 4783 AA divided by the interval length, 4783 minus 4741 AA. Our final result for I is 11.4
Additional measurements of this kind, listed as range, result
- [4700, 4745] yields 15.8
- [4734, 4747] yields 10.5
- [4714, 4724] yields 16.5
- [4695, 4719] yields 20.8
